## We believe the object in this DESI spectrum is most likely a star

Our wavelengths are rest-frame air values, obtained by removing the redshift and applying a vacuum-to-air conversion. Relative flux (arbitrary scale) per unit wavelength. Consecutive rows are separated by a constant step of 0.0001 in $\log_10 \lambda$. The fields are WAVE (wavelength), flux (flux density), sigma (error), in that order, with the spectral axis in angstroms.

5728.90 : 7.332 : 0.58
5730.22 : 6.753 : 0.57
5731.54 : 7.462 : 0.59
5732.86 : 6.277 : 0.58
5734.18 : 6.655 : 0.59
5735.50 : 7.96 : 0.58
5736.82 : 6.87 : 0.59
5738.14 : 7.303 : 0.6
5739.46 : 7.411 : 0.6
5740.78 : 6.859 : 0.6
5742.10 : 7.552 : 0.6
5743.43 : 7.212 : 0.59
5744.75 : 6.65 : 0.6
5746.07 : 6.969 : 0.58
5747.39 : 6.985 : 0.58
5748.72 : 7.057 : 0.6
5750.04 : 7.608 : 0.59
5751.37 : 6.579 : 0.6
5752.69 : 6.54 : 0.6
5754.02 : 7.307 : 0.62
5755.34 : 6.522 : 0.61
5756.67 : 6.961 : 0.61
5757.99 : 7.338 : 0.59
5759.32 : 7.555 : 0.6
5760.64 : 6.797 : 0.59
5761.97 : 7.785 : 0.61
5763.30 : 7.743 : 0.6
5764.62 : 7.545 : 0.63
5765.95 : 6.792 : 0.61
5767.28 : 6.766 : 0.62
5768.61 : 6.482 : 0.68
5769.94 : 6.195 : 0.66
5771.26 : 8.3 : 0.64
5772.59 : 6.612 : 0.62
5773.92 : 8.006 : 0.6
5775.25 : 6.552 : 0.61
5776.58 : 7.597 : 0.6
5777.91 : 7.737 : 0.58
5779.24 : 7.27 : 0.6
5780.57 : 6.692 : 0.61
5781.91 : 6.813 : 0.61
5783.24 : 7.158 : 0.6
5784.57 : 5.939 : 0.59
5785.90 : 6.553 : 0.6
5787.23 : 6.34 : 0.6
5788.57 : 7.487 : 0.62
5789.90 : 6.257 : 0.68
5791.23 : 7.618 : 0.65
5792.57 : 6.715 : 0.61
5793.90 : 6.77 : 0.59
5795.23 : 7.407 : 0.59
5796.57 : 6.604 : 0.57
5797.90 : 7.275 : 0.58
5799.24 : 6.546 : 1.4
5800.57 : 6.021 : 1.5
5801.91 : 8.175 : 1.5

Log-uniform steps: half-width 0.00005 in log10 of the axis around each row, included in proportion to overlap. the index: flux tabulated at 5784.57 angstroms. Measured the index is 5.939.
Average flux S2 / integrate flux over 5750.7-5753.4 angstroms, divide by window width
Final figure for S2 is 6.56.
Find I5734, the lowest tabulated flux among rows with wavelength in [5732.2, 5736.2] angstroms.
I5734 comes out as 6.277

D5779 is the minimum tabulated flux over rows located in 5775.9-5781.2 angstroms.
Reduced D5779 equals 6.692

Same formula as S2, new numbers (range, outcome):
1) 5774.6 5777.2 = 7.07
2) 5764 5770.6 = 6.75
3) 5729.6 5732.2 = 7.11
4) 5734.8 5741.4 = 7.29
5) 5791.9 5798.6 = 6.95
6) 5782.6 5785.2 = 6.56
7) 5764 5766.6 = 7.16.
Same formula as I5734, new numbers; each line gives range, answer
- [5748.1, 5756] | 6.522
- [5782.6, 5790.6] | 5.939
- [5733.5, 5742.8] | 6.655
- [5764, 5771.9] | 6.195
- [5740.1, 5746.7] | 6.65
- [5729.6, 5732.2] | 6.753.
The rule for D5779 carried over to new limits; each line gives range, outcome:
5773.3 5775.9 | 6.552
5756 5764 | 6.797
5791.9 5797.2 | 6.604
